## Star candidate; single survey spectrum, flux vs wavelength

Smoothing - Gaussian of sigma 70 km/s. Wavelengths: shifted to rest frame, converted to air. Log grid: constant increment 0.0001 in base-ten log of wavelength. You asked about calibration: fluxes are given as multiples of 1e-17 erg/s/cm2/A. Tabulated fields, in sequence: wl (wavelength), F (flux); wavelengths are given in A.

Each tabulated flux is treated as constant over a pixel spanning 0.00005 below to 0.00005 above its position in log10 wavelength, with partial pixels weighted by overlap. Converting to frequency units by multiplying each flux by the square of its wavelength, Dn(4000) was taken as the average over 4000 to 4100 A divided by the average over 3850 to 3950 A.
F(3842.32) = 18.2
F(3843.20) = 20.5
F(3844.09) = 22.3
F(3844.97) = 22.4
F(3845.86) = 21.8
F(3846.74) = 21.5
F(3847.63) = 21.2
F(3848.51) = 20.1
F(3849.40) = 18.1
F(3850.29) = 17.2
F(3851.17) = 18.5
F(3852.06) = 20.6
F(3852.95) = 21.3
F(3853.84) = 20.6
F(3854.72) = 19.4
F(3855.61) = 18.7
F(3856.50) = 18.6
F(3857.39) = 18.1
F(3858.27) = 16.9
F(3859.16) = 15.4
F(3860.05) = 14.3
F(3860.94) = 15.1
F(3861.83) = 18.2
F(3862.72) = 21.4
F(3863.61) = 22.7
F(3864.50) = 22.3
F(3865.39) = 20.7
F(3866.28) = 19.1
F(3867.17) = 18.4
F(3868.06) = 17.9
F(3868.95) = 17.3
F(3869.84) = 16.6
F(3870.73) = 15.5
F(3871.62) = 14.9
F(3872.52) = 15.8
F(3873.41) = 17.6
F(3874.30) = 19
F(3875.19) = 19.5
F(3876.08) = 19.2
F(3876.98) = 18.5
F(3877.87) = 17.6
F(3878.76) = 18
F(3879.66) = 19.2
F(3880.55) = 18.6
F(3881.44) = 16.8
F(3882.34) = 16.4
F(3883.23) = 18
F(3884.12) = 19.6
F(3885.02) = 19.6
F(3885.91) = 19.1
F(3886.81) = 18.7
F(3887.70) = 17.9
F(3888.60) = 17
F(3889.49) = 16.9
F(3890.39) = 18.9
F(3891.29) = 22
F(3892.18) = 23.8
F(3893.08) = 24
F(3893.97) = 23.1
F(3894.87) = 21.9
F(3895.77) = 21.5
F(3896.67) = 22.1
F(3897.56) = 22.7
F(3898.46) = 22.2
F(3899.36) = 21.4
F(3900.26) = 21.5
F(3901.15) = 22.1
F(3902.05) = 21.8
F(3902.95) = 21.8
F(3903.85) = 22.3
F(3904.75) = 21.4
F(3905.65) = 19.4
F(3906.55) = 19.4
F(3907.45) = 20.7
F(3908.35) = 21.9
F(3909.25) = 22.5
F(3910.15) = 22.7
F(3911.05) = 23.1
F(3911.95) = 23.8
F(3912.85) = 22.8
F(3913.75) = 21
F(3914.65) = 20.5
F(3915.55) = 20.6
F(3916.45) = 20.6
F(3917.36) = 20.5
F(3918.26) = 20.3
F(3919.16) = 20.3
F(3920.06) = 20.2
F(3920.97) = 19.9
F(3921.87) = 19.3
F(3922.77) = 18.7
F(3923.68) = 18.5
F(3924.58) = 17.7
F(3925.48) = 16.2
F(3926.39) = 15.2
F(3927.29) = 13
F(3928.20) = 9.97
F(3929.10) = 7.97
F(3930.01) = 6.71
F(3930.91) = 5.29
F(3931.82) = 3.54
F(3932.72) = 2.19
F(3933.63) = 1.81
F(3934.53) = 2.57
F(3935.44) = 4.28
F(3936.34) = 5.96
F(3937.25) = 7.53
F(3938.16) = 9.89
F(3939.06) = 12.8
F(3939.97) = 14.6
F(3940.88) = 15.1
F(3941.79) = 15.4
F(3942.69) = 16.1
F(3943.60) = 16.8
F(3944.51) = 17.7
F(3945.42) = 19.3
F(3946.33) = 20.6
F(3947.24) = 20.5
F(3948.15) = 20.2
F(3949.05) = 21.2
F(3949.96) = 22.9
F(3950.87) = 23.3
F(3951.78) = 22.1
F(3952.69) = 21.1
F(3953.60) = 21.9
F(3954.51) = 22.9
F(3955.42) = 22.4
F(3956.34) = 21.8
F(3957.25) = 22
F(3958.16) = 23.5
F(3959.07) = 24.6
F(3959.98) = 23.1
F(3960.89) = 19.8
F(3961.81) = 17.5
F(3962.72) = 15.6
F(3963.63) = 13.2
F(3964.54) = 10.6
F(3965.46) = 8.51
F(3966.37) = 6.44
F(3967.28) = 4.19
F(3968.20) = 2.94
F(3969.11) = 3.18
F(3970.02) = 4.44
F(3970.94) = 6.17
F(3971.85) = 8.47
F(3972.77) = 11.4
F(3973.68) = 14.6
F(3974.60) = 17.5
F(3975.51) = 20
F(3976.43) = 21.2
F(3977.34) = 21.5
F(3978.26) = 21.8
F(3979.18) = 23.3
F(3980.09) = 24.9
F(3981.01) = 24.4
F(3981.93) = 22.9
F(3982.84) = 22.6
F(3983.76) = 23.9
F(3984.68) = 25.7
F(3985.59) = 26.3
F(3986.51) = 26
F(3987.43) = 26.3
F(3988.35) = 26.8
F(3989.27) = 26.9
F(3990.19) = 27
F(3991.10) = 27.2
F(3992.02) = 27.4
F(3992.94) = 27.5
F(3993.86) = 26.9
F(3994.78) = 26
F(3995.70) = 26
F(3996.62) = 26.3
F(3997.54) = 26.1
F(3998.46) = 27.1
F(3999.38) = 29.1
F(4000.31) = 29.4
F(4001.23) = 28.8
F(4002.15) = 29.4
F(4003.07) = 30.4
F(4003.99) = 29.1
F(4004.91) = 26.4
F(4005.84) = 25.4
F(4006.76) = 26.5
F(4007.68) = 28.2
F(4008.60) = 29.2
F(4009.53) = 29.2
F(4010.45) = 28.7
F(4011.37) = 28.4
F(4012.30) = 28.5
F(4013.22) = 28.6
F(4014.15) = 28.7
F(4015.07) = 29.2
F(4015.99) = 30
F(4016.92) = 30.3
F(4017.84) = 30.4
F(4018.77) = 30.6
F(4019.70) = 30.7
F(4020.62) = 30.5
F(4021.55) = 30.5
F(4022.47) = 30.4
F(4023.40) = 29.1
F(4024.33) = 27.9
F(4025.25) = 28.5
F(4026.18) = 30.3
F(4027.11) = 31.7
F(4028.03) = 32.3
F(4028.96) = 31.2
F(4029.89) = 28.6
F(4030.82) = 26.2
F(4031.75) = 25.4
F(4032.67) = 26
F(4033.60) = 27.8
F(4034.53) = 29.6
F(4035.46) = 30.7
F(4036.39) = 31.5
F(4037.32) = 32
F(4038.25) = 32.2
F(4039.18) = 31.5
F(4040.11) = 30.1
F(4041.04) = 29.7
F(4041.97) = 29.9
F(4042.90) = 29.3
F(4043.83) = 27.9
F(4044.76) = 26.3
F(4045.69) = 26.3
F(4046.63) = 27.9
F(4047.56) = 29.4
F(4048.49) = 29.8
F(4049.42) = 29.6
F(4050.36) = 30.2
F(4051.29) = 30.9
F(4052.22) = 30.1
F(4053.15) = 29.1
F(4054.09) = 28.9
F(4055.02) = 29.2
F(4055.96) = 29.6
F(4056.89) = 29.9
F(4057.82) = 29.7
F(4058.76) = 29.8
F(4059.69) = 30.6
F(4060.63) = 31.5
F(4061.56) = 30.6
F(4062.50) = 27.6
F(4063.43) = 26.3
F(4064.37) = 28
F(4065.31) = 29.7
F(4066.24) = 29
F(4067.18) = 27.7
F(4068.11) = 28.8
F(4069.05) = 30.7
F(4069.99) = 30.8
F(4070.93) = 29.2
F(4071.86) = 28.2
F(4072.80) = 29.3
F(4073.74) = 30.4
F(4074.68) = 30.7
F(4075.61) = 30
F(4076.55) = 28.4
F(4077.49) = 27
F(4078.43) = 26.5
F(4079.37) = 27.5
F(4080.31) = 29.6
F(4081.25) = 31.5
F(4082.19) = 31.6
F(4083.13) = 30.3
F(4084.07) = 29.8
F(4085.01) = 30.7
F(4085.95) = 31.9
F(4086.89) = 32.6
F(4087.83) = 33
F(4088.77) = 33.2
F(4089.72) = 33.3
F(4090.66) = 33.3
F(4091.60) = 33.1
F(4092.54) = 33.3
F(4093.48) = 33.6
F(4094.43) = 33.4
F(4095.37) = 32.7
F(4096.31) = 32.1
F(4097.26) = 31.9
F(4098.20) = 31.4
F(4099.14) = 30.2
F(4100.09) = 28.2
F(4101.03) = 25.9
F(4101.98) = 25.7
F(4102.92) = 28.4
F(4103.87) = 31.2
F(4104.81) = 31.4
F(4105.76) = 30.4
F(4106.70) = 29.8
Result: 1.8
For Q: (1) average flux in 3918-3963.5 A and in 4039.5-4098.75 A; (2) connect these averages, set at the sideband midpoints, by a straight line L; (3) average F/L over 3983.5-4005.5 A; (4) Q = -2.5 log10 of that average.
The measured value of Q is -0.23 mag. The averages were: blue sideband 16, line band 27.2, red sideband 30.1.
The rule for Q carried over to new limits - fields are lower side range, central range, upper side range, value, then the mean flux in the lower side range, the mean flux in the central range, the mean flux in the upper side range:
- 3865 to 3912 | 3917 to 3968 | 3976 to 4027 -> 0.458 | 19.8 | 15.4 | 27.4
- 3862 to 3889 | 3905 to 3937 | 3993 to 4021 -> 0.349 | 18.4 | 15.7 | 28.5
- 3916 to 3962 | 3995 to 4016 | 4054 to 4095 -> -0.214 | 16.2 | 28.1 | 30.2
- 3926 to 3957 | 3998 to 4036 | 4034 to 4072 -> -0.182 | 14.3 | 29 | 29.5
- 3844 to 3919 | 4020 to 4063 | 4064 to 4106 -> -0.054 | 19.8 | 29.5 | 30.4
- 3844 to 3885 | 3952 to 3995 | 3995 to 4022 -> 0.330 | 18.7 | 19.4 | 28.7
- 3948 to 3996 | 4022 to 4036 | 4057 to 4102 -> -0.149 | 19.8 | 29.1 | 30.3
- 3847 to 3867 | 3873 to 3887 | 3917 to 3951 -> -0.053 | 19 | 18.5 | 14.2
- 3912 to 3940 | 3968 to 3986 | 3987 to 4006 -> 0.340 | 13.7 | 17.6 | 27.4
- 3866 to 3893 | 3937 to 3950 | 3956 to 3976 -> -0.132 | 18.3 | 16.7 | 13.6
